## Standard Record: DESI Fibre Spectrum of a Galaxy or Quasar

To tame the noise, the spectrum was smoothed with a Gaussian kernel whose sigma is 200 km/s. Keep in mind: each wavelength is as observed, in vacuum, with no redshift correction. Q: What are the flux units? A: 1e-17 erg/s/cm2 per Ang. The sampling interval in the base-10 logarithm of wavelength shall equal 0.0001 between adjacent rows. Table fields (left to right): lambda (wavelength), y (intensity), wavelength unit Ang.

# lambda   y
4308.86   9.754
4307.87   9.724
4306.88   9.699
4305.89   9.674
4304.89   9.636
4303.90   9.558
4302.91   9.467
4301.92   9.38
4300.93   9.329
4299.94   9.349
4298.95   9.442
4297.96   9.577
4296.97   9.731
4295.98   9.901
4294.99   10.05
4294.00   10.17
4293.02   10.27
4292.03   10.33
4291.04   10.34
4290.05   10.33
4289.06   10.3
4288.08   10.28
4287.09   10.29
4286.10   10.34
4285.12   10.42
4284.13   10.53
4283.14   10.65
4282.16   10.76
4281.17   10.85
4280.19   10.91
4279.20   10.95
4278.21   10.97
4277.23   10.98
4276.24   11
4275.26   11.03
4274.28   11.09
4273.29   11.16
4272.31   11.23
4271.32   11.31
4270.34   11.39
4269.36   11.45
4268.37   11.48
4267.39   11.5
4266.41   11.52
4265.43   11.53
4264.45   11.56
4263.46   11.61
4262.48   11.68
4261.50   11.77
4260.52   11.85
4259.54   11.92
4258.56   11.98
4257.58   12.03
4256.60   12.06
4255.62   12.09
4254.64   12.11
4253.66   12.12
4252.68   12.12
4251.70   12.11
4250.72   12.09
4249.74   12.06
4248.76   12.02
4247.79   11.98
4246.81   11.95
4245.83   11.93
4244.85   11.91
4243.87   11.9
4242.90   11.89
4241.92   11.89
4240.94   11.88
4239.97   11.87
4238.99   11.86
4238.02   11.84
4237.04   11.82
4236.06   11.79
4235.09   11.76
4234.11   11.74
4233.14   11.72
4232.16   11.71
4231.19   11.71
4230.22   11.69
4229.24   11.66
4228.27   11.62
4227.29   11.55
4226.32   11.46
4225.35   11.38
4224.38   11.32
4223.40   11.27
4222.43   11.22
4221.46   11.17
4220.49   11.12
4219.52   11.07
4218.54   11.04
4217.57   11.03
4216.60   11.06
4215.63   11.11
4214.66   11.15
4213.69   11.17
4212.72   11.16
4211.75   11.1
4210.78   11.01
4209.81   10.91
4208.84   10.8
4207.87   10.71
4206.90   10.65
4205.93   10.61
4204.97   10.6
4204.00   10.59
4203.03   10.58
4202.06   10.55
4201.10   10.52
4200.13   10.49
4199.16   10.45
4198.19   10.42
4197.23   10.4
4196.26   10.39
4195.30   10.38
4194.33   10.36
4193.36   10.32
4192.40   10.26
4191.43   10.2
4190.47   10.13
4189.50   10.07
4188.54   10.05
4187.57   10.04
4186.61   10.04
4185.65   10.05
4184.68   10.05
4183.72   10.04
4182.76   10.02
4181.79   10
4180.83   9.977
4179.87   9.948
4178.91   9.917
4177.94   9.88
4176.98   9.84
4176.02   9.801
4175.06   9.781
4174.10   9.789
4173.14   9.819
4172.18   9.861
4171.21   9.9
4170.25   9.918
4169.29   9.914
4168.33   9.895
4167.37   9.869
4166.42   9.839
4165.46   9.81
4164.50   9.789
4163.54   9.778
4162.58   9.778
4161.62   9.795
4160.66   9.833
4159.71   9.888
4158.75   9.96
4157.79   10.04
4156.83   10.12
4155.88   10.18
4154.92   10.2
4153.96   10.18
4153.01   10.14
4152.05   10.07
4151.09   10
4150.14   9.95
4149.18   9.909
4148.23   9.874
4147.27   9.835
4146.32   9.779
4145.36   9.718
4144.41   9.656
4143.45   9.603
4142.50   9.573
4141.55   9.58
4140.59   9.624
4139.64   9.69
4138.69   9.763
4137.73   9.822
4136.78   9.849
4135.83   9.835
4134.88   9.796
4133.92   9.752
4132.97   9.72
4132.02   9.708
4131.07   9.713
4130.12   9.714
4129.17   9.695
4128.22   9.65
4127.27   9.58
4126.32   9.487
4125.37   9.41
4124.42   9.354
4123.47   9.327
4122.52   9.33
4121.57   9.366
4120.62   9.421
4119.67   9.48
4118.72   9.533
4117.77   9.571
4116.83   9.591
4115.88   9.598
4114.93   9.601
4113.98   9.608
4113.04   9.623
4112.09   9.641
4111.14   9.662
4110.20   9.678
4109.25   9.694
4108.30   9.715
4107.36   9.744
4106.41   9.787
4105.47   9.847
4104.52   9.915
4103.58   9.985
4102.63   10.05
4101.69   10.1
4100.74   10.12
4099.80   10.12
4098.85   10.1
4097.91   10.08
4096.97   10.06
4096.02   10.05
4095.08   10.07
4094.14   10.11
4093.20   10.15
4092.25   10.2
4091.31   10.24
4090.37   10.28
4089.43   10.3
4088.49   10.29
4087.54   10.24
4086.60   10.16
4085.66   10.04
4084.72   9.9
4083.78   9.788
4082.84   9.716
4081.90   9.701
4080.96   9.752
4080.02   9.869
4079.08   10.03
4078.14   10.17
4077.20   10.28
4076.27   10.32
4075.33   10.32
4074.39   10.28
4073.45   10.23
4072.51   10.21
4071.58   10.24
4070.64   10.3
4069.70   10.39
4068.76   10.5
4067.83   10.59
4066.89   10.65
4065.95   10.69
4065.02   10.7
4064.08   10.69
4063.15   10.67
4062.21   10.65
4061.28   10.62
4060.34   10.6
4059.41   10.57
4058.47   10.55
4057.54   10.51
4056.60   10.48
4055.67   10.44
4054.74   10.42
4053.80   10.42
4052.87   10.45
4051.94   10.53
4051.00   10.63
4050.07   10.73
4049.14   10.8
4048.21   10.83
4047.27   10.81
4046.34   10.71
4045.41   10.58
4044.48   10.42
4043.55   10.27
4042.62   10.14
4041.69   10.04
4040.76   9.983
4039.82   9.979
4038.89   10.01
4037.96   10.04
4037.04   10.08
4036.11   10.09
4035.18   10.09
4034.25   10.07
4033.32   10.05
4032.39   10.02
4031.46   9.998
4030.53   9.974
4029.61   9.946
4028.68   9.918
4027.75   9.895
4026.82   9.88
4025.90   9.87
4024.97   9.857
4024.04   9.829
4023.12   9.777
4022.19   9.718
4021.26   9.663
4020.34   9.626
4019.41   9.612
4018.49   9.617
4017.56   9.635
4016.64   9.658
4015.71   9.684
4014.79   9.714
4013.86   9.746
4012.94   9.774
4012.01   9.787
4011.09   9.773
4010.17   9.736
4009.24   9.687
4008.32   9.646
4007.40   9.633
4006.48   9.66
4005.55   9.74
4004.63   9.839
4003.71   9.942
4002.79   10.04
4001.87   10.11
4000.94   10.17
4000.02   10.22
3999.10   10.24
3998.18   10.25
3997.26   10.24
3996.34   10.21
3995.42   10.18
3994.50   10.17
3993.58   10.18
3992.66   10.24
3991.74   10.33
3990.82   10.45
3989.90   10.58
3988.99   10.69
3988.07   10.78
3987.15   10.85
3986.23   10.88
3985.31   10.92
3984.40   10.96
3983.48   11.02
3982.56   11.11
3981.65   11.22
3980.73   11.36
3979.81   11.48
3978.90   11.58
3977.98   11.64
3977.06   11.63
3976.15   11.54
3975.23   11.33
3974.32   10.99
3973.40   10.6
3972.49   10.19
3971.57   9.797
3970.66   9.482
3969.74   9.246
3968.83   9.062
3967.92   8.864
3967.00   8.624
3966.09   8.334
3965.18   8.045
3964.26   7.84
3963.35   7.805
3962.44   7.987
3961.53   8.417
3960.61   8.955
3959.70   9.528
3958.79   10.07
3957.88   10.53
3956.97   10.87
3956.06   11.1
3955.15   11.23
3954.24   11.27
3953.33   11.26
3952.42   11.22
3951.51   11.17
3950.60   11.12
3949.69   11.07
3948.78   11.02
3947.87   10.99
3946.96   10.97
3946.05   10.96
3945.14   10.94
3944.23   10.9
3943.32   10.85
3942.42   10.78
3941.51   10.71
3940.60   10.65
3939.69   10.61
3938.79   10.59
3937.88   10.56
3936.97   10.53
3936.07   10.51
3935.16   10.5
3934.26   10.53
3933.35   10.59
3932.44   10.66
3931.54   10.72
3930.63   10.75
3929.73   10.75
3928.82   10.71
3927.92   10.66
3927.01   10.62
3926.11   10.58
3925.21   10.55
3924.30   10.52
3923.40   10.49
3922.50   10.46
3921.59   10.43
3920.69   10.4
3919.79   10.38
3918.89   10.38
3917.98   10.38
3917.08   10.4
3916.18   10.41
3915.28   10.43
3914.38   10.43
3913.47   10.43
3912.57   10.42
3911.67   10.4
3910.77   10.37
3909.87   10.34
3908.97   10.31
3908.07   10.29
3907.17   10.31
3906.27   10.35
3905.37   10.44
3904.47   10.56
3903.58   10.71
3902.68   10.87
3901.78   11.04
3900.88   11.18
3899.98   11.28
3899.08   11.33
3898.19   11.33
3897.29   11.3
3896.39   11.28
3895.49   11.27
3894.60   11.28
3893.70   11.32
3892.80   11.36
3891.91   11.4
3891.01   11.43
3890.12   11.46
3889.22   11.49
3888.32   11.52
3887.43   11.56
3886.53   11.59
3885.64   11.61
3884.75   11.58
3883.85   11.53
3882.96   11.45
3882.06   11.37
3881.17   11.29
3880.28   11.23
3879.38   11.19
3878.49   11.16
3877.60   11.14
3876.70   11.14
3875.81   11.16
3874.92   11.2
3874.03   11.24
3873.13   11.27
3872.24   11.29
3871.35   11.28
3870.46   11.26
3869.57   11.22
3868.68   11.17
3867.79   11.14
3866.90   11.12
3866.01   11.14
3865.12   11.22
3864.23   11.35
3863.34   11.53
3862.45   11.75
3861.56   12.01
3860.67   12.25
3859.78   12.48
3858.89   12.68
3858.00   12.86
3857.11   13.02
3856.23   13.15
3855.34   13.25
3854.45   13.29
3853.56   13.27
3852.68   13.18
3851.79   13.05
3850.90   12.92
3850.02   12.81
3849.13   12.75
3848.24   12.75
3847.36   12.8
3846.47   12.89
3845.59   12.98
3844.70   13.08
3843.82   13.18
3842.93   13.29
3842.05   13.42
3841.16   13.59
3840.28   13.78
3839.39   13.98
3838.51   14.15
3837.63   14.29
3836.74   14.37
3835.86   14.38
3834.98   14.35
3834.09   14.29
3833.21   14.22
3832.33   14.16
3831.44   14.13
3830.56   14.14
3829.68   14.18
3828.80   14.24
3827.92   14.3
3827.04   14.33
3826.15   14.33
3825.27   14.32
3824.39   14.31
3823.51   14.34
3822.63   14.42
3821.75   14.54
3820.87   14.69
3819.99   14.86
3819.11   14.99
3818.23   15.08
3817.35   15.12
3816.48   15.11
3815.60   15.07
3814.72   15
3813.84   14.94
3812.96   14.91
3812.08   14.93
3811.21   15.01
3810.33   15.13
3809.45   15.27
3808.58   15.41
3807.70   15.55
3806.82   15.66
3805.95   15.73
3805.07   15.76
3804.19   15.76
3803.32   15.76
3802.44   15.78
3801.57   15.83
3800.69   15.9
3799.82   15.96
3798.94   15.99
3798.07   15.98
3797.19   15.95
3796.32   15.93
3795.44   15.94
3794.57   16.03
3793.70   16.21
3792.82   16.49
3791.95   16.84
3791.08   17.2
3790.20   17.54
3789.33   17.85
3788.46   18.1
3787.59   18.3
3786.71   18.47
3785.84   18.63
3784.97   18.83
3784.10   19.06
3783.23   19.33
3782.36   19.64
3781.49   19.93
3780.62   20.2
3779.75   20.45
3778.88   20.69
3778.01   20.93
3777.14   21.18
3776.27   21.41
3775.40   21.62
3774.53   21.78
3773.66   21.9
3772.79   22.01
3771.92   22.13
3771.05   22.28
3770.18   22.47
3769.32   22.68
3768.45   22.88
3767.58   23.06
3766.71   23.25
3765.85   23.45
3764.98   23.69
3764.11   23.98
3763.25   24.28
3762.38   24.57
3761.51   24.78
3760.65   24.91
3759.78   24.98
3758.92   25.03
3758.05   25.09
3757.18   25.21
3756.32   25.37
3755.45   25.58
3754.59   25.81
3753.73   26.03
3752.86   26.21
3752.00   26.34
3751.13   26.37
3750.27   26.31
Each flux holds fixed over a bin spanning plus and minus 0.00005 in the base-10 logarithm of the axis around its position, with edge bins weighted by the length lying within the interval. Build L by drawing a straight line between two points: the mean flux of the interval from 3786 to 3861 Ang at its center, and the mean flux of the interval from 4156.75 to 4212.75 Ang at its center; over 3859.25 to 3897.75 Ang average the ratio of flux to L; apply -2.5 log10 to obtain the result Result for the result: 0.224 mag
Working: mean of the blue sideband 14.7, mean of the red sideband 10.2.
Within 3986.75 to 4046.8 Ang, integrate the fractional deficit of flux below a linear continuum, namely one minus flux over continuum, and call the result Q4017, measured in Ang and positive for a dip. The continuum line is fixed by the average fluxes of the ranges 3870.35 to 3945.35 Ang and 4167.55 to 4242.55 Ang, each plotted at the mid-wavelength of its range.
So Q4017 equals 4.5 Ang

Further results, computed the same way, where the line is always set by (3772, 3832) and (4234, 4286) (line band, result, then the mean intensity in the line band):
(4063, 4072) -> 2.1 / 10.5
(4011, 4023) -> 3.9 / 9.69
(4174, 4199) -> 4.6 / 10.1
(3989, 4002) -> 3.8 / 10.3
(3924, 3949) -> 7.4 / 10.7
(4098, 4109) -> 2.8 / 9.95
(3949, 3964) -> 4.8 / 10.2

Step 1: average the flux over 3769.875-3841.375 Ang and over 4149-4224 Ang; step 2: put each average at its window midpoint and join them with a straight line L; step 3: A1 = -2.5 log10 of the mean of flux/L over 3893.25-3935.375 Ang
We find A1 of 0.35 mag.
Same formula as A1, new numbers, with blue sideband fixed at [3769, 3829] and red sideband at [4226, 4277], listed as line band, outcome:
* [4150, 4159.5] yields 0.27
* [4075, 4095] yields 0.33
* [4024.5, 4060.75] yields 0.35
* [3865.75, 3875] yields 0.40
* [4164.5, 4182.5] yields 0.27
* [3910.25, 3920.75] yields 0.45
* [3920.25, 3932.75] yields 0.42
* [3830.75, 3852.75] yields 0.22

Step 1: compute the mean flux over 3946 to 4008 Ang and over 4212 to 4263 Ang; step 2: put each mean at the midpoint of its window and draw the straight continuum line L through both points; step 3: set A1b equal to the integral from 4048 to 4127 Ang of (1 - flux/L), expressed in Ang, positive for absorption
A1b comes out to 5.7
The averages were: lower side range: 10.3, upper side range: 11.7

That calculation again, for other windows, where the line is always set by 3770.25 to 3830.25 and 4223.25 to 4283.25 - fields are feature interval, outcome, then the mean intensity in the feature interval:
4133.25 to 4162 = 6.69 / 9.87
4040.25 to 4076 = 8.80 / 10.5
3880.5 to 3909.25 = 8.49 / 11.2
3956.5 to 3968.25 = 4.79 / 8.92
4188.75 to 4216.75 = 3.66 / 10.6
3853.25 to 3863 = 2.13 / 12.7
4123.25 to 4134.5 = 2.99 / 9.6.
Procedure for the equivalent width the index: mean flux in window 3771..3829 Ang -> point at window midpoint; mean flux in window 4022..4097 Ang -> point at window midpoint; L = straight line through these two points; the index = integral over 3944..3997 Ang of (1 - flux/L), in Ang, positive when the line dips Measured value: 9.1 Ang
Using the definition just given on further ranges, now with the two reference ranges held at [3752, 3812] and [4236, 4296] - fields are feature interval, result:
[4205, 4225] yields 2.0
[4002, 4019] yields 6.6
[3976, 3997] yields 7.0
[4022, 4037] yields 5.4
